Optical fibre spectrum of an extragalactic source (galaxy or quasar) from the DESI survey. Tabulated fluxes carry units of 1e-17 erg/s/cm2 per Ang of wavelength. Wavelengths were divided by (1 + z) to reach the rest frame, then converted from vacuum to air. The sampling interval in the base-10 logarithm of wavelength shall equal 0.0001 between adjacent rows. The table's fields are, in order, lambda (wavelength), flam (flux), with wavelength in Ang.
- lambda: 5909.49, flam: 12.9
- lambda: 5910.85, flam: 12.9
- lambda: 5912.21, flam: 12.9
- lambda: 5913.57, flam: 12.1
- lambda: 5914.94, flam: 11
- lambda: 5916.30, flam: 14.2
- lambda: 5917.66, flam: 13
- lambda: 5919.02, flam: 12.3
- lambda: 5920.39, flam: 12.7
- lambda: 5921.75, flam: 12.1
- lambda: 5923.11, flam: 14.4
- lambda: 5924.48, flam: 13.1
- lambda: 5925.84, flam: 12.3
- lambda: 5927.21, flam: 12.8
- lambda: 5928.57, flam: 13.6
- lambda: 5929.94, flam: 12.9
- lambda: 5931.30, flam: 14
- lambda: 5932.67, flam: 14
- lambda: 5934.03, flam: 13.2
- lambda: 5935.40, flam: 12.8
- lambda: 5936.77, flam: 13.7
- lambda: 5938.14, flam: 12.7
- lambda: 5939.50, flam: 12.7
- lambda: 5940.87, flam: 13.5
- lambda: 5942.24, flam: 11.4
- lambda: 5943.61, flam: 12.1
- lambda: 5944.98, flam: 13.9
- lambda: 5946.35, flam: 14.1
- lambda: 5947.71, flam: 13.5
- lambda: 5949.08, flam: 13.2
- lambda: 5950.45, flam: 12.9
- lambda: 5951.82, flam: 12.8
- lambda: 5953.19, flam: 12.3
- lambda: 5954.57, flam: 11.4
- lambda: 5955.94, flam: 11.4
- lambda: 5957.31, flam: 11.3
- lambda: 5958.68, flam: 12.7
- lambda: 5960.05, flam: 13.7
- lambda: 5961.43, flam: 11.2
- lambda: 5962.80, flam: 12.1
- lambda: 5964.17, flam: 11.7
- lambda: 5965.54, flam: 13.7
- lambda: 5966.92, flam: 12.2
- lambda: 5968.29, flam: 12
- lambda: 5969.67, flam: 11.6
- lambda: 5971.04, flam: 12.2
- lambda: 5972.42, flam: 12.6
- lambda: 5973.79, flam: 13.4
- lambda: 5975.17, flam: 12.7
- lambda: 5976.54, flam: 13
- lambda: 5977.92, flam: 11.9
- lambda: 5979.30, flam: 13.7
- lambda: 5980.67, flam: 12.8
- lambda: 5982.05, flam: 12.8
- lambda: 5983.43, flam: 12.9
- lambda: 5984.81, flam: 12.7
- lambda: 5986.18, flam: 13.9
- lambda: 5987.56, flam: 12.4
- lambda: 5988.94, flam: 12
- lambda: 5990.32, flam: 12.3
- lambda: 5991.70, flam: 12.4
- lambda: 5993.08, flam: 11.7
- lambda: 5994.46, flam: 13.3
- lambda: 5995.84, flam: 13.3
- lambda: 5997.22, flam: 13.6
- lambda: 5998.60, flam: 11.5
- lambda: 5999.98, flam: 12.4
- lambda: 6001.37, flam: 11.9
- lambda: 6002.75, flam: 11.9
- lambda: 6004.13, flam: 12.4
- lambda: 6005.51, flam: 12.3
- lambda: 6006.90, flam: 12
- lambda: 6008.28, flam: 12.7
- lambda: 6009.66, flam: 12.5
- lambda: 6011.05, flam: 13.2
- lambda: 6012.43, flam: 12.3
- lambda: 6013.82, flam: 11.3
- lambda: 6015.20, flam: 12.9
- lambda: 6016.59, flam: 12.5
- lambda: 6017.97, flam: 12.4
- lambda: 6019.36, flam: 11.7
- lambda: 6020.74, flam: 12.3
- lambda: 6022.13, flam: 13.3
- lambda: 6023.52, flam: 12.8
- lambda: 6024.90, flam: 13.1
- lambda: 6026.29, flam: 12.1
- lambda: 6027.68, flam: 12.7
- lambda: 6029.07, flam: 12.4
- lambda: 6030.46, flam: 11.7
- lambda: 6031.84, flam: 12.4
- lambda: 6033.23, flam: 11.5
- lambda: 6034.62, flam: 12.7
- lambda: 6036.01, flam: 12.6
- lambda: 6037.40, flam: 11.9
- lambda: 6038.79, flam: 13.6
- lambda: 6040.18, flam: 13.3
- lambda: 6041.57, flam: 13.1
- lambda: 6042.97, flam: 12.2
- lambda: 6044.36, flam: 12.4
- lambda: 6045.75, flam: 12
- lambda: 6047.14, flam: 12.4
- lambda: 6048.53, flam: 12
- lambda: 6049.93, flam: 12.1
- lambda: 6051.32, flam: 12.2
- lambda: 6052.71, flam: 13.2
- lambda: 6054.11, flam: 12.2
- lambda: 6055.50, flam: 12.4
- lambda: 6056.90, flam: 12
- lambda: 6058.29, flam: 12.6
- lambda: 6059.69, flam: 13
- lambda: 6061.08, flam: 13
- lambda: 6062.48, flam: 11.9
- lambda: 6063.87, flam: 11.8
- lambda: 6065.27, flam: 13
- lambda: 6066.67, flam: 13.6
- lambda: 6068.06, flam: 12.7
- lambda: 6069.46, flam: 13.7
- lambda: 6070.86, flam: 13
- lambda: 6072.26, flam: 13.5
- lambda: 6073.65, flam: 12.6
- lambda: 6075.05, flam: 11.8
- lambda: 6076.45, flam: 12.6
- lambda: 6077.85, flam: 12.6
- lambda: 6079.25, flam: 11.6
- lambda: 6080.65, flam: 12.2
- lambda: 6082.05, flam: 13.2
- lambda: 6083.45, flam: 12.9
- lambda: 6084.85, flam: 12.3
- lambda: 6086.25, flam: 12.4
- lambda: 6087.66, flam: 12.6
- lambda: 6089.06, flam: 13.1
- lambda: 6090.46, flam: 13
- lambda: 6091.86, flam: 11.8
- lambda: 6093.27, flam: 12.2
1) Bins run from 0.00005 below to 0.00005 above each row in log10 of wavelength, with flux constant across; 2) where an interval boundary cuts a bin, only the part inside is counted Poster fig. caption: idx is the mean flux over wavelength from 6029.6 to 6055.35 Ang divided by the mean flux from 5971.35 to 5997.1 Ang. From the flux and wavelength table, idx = 1.0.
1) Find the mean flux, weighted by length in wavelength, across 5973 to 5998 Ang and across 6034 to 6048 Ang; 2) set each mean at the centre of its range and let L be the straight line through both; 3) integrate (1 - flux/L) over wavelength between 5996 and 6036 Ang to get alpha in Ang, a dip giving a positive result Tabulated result 1.0 Ang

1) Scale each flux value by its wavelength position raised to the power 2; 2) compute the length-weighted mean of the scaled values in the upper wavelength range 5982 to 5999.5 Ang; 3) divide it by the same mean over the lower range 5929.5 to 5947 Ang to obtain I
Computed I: 0.98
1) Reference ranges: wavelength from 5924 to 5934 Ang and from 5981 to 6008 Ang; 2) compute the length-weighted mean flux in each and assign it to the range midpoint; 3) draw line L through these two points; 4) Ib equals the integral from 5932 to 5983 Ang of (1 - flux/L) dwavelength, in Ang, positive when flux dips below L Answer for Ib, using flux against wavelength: 1.0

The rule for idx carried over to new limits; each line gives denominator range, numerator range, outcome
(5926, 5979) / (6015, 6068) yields 0.98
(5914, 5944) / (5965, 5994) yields 0.98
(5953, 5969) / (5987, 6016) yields 1.02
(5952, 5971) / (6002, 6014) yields 1.02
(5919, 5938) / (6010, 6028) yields 0.95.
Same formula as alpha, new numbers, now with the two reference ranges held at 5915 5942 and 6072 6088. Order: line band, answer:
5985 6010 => 0.7 Ang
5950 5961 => 0.6 Ang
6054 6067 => 0.0 Ang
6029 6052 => 0.5 Ang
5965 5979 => 0.4 Ang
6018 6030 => 0.2 Ang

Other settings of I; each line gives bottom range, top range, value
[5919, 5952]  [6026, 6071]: 0.99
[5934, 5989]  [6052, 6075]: 1.04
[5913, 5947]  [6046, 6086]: 1.01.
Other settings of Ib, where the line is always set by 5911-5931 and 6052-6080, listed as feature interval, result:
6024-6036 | 0.3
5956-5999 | 0.7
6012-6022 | 0.4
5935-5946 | -0.1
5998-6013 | 0.5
